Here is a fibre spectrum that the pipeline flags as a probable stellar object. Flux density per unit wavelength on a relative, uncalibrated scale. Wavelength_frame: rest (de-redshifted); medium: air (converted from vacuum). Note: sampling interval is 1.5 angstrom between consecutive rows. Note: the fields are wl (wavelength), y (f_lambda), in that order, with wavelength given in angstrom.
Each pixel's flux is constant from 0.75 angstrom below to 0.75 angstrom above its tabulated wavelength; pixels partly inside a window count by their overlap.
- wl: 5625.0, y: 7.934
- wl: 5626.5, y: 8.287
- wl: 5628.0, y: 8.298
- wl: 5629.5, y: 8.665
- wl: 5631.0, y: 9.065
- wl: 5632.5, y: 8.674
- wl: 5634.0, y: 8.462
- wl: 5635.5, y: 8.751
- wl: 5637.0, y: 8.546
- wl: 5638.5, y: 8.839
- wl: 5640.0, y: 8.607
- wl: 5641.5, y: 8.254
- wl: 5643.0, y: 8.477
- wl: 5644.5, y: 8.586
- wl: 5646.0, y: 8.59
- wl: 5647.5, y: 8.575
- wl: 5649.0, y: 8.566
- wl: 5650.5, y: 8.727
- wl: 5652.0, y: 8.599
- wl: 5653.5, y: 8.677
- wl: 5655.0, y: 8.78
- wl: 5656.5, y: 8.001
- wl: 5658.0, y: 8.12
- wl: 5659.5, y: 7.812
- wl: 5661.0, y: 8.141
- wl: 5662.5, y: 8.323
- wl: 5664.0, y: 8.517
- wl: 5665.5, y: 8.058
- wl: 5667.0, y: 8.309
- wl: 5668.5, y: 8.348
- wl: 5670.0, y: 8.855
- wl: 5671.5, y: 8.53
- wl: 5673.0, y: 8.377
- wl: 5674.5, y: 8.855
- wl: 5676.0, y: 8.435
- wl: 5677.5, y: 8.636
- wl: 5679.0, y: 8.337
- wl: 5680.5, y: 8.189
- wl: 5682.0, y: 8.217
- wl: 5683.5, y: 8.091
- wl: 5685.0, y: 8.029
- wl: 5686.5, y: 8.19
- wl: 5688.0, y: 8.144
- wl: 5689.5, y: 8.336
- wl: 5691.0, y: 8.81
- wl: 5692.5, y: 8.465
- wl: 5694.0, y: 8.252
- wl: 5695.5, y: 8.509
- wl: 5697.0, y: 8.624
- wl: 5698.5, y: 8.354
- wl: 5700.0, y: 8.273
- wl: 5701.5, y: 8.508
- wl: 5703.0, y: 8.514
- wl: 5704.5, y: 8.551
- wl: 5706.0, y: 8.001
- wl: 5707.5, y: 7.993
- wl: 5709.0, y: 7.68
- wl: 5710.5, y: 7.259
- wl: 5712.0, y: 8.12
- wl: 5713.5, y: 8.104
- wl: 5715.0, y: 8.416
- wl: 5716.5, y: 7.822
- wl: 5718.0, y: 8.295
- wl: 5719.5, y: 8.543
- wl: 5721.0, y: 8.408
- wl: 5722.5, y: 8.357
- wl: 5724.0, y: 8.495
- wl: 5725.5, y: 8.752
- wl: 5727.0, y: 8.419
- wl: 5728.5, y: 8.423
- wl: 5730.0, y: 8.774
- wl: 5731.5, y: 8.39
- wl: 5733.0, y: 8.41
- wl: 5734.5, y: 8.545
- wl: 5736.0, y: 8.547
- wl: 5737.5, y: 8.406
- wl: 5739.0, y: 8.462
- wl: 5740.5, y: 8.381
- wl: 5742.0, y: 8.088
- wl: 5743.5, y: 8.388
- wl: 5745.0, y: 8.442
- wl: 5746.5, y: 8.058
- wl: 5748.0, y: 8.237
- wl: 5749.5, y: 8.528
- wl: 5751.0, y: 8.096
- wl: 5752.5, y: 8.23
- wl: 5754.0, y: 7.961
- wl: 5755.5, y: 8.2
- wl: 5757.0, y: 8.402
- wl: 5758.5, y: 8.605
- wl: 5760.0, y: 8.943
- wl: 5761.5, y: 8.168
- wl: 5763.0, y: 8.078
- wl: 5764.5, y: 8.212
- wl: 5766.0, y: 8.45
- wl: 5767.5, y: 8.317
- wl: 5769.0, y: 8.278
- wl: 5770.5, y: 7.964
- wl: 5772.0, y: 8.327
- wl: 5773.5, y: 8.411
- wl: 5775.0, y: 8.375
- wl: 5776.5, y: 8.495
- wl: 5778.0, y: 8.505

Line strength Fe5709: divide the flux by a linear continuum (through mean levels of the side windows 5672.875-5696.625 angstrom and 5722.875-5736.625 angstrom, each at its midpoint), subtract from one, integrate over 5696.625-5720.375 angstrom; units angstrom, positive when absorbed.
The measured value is 0.75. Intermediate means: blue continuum 8.37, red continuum 8.52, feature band 8.19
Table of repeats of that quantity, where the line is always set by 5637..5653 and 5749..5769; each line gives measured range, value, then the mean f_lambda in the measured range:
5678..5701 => 0.4 angstrom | 8.33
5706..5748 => 0.5 angstrom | 8.29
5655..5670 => 0.5 angstrom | 8.24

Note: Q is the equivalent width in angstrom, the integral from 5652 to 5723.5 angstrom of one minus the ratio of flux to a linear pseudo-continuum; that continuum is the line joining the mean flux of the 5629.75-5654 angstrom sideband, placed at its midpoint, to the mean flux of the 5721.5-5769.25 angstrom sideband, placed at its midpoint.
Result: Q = 1.8 angstrom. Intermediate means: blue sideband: 8.62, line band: 8.31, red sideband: 8.38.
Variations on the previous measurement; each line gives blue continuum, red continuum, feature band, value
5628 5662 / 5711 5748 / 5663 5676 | 0.00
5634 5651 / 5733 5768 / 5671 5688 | 0.32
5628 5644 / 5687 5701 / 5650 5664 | 0.31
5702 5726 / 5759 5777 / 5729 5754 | -0.27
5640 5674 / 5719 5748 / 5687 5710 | 0.29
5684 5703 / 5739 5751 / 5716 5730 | -0.15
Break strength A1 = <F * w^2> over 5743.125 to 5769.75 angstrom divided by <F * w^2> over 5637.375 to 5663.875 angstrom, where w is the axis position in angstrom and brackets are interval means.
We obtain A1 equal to 1.02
